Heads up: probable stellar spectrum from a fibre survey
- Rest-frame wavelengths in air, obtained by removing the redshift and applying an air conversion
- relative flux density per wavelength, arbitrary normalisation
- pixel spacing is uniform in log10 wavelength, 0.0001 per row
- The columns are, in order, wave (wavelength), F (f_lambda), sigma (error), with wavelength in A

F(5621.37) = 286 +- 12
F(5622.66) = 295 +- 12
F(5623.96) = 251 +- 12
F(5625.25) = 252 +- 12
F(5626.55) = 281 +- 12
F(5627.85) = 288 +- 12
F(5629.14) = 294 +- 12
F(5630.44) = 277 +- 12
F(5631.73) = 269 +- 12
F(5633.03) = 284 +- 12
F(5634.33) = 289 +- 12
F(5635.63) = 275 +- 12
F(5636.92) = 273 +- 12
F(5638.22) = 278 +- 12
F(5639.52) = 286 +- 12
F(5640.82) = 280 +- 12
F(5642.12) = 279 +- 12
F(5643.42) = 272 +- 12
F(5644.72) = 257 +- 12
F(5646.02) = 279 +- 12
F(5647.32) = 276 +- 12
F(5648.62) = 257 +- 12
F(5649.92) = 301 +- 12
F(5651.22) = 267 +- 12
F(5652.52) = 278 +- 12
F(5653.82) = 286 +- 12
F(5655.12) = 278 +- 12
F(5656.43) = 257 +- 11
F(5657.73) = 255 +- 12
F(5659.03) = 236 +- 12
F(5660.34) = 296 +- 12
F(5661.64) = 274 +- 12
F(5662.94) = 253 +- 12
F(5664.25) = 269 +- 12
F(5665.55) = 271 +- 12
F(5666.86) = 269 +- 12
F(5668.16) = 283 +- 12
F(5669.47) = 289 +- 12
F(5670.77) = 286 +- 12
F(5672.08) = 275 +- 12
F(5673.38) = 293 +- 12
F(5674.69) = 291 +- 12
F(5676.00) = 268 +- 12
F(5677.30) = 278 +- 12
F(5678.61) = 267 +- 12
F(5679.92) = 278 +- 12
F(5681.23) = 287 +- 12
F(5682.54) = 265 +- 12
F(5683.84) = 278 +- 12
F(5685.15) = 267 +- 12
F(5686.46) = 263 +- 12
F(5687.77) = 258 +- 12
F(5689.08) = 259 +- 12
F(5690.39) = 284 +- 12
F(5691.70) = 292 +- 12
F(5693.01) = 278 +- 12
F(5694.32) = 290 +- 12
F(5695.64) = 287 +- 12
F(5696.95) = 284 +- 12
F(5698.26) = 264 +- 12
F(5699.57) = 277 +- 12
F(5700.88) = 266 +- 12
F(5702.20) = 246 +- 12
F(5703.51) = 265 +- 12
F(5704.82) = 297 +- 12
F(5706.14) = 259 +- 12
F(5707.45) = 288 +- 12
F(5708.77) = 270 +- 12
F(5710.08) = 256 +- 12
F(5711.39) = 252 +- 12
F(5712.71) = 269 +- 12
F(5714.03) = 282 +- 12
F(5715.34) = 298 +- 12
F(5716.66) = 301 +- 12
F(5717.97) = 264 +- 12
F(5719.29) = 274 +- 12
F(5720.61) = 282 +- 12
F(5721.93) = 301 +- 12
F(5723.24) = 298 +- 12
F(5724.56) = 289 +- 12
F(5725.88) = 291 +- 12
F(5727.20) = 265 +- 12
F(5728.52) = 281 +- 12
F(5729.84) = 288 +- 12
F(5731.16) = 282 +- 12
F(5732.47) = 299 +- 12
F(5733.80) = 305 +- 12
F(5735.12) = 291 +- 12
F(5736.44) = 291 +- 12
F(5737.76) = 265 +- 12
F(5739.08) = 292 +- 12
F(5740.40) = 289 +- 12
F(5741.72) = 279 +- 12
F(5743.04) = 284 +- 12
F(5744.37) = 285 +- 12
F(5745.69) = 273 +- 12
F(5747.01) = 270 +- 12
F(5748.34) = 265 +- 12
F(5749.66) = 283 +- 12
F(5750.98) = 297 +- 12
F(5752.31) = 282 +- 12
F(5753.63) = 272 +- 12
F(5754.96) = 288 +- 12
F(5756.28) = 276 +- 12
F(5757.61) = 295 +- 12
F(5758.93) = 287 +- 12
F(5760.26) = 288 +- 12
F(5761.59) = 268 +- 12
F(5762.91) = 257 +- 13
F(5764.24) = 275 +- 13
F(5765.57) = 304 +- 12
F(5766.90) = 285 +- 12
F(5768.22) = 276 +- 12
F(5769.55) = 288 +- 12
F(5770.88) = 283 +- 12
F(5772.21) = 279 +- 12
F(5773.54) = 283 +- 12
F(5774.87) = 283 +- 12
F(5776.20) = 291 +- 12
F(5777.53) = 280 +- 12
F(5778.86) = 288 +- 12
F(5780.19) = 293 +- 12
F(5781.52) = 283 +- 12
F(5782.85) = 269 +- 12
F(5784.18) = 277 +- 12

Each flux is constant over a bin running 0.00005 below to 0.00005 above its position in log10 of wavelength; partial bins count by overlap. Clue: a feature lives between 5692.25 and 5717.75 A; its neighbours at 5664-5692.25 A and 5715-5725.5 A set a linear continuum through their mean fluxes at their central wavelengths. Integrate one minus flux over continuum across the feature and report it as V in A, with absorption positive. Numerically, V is 0.8 A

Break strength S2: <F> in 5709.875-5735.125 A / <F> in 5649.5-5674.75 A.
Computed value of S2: 1.0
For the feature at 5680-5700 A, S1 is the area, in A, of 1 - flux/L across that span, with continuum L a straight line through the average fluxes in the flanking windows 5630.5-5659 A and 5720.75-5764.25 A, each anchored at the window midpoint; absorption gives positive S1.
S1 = 0.21 A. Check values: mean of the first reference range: 274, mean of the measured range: 276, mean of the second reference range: 283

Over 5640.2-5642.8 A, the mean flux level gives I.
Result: 279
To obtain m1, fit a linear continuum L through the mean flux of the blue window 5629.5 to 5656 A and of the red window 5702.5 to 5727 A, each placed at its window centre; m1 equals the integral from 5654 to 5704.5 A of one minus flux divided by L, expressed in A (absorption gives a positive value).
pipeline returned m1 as 0.9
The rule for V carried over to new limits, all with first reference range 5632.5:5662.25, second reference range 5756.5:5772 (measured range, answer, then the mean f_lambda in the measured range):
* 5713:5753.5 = -0.66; 285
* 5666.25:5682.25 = -0.22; 280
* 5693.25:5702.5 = 0.10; 274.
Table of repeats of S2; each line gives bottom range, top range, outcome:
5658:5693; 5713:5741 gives 1.05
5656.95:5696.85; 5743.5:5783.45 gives 1.02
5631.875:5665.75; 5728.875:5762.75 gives 1.04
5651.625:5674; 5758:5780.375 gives 1.03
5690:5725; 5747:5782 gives 1.02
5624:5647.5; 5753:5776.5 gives 1.02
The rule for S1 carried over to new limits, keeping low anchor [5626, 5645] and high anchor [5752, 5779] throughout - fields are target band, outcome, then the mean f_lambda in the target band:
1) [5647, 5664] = 0.58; 270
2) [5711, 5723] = -0.02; 282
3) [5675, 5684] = 0.17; 275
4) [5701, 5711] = 0.45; 268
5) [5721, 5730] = -0.20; 287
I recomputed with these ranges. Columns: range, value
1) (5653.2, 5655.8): 281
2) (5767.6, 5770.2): 282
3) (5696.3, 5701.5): 273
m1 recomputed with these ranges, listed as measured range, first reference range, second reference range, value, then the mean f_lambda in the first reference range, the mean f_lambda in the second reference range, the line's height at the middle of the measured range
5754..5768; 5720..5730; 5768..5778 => 0.10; 287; 283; 284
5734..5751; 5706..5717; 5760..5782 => -0.18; 275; 282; 279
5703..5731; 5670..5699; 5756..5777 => -0.05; 277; 282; 279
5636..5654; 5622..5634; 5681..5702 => 0.01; 277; 274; 276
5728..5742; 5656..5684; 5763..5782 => -0.37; 274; 284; 280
